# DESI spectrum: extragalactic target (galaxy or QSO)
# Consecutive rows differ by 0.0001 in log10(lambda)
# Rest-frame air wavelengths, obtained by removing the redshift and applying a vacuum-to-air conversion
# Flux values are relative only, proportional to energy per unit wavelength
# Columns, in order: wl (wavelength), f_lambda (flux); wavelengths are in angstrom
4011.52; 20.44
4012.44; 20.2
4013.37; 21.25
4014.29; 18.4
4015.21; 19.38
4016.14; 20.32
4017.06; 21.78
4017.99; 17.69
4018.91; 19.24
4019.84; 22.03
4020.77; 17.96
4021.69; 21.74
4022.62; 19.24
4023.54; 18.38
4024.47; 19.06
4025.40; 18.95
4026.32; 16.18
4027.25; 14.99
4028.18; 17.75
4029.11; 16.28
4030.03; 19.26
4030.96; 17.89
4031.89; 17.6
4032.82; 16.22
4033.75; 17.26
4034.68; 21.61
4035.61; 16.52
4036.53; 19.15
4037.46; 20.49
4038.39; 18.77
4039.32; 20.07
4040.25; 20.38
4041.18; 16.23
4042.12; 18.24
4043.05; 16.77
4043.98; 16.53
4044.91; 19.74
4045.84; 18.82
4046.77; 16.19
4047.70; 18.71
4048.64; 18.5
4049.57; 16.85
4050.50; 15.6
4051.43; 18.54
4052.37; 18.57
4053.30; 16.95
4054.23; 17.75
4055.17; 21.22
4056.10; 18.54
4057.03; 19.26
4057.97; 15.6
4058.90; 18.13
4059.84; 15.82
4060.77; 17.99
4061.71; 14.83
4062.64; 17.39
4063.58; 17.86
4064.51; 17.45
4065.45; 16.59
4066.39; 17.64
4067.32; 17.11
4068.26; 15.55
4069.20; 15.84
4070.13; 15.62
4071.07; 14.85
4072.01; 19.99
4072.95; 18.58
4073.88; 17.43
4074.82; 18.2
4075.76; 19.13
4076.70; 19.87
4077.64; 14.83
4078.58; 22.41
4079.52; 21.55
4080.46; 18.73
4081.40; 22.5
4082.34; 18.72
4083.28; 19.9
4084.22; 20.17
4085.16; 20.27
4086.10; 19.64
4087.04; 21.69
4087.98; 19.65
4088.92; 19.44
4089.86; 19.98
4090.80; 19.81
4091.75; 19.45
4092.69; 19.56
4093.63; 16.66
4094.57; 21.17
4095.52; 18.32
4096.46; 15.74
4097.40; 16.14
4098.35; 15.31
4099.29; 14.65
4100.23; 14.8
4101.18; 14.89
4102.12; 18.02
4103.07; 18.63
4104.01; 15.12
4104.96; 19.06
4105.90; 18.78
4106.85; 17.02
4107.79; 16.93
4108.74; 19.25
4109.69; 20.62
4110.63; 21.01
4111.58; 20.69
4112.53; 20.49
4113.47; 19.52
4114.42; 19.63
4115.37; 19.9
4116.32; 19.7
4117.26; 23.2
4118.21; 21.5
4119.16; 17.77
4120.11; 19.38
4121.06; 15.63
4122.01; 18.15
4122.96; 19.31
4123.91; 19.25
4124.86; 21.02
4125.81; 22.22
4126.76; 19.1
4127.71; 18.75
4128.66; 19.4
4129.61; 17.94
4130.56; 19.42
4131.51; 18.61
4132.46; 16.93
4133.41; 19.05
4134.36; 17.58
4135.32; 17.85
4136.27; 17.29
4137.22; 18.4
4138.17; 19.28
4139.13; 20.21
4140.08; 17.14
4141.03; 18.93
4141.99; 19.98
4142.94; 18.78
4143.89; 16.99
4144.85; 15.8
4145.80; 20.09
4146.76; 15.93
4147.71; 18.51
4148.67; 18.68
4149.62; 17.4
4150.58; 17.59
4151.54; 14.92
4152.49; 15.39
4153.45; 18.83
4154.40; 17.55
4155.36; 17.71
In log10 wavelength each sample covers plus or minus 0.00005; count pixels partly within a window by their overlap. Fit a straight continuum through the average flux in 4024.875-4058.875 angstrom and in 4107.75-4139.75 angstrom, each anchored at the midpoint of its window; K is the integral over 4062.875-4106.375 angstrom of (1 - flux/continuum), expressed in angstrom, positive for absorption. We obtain 1.1 angstrom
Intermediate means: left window 18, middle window 18.2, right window 19.3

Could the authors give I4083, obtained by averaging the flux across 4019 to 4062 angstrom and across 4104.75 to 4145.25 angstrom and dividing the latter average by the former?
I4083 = 1.05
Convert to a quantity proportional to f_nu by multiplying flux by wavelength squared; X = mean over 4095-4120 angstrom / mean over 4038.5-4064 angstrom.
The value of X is 1.1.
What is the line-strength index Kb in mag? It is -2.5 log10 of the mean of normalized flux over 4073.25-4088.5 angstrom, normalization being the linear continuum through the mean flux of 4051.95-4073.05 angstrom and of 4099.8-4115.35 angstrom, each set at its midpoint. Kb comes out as -0.11 mag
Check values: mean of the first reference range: 17.3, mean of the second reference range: 18.5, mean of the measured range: 19.7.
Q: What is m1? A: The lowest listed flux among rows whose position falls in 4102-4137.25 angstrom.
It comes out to 15.12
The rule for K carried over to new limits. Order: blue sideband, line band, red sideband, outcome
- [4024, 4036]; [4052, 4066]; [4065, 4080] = 0.1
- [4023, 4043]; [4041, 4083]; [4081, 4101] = 1.2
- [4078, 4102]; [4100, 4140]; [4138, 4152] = -1.1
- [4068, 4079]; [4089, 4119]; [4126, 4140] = -0.7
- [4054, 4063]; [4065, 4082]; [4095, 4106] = -0.9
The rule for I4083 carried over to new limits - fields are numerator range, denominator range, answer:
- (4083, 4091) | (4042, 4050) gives 1.13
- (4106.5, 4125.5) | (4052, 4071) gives 1.13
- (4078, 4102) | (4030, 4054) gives 1.04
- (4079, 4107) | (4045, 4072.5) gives 1.07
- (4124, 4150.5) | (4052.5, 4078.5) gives 1.06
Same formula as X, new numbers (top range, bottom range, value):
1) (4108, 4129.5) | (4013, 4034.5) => 1.11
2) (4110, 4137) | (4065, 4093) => 1.05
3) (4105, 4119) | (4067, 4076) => 1.18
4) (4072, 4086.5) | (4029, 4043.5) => 1.08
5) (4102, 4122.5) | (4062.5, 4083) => 1.08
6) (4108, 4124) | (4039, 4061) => 1.13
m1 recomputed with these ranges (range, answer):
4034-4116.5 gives 14.65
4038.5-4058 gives 15.6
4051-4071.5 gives 14.83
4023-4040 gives 14.99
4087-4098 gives 15.74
